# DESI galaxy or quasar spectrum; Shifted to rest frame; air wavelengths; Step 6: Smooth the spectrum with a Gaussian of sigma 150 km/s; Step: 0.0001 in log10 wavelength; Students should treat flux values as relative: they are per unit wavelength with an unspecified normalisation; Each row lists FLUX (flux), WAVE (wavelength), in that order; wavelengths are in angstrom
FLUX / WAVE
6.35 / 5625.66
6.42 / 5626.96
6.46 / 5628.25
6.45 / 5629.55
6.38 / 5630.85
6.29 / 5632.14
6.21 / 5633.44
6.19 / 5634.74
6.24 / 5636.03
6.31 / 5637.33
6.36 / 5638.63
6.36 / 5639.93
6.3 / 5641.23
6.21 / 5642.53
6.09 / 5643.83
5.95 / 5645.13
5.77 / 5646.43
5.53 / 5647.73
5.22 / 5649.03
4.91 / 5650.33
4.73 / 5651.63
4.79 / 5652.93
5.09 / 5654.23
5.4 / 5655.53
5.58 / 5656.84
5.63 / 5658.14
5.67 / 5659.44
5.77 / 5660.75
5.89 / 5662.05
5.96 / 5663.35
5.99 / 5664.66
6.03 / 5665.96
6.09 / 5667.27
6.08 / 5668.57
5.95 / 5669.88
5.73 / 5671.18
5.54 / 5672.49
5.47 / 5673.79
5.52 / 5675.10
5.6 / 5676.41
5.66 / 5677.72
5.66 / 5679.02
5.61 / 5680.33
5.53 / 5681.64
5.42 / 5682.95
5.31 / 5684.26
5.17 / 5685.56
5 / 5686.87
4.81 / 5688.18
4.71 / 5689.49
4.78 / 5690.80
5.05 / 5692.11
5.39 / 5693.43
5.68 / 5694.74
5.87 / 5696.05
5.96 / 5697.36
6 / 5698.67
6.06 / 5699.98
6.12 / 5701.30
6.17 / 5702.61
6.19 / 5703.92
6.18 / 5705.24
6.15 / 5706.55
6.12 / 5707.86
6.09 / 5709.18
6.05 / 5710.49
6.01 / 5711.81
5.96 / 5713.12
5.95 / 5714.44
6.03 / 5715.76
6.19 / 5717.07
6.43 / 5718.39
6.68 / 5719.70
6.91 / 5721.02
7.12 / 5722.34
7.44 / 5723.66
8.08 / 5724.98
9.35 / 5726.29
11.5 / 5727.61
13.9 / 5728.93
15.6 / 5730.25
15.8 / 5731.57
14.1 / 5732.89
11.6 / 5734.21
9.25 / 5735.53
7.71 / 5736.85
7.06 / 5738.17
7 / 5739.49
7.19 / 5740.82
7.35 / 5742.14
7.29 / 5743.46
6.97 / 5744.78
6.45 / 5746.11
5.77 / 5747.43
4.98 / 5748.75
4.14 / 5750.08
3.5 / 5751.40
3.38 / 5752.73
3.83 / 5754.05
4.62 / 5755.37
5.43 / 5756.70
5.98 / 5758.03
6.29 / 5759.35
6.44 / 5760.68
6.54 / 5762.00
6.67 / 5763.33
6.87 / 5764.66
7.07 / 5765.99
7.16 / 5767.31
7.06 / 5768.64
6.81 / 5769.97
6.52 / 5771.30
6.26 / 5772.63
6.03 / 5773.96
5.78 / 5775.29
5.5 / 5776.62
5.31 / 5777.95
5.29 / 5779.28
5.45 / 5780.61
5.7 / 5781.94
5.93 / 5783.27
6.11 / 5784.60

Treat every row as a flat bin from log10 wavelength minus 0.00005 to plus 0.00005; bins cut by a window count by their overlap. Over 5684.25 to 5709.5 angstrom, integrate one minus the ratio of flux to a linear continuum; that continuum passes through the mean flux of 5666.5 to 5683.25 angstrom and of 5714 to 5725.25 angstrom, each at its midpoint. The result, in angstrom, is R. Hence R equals 2.3 angstrom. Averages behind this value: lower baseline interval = 5.69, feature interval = 5.64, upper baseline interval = 6.73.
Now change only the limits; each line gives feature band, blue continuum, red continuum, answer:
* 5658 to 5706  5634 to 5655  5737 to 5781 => 1.5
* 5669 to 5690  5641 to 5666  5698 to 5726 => 1.9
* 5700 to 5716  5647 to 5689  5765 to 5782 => -0.9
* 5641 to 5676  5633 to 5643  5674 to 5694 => 1.0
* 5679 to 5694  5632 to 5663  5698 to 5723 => 2.2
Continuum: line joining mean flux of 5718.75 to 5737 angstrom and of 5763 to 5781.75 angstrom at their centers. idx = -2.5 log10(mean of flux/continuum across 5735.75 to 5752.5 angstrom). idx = 0.383 mag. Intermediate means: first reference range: 10.4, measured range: 6.28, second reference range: 6.25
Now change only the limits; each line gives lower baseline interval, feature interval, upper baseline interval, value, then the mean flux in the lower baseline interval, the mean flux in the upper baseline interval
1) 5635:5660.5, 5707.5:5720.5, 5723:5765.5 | 0.16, 5.7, 7.74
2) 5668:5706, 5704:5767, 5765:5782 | -0.23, 5.59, 6.18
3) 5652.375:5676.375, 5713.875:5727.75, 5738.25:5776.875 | -0.23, 5.68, 6.05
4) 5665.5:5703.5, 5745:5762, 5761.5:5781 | 0.19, 5.59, 6.3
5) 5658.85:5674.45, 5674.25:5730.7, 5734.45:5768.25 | -0.08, 5.85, 6.27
